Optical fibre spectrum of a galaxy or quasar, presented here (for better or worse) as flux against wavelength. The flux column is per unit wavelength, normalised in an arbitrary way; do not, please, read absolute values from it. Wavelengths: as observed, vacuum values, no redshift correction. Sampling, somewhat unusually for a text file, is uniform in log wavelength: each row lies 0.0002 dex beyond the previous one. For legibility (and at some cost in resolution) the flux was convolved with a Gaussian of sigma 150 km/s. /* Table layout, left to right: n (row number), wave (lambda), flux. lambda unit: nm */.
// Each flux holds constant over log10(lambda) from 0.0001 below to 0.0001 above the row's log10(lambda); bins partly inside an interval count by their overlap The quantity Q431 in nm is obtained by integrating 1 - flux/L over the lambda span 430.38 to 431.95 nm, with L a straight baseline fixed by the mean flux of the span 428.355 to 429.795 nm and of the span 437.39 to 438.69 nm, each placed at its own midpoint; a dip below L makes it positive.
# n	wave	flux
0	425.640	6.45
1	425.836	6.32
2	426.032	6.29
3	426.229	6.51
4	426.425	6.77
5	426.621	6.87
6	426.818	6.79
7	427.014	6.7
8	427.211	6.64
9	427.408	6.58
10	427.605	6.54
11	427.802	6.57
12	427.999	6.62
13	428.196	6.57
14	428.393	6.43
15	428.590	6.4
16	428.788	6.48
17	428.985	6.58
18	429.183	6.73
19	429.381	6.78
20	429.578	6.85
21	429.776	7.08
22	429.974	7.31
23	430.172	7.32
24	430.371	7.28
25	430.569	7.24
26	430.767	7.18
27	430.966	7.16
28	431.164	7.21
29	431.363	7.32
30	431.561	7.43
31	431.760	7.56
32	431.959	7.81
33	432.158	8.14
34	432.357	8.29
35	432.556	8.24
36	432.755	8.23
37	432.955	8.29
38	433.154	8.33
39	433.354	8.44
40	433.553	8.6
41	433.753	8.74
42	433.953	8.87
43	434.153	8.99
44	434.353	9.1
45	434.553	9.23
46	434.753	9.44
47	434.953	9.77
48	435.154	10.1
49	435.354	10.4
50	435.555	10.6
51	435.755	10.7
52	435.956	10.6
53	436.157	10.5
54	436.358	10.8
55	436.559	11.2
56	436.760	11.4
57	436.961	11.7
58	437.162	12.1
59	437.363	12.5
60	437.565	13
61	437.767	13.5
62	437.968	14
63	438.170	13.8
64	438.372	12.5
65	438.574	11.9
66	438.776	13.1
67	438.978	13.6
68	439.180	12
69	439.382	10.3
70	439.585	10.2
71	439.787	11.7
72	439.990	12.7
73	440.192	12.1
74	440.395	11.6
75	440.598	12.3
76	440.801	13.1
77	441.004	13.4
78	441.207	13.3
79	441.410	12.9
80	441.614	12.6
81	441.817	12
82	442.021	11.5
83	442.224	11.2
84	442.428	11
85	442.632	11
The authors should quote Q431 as 0.16 nm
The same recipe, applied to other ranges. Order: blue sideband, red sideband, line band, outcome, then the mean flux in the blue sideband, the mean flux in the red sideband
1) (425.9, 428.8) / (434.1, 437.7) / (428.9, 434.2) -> 0.567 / 6.58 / 10.7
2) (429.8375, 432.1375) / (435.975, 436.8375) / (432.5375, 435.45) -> 0.107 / 7.37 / 10.9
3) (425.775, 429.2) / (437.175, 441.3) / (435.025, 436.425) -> 0.031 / 6.58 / 12.5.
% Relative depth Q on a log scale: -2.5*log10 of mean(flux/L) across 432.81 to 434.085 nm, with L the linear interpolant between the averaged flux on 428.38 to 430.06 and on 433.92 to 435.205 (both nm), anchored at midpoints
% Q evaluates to 0.03 mag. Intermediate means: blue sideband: 6.75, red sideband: 9.35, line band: 8.54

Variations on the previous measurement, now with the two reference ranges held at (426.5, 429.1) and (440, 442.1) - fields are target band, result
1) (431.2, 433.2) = 0.08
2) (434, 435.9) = 0.00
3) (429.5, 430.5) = 0.06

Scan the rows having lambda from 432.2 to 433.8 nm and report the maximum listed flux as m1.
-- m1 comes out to 8.74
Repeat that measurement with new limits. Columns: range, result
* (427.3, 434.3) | 8.99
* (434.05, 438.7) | 14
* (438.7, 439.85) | 13.6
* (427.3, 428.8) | 6.62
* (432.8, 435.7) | 10.6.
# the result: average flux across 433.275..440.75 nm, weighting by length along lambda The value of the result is 11.2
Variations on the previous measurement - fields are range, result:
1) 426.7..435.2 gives 7.61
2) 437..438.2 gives 13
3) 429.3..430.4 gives 7.1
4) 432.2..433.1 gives 8.26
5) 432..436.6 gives 9.33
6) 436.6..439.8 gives 12.3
